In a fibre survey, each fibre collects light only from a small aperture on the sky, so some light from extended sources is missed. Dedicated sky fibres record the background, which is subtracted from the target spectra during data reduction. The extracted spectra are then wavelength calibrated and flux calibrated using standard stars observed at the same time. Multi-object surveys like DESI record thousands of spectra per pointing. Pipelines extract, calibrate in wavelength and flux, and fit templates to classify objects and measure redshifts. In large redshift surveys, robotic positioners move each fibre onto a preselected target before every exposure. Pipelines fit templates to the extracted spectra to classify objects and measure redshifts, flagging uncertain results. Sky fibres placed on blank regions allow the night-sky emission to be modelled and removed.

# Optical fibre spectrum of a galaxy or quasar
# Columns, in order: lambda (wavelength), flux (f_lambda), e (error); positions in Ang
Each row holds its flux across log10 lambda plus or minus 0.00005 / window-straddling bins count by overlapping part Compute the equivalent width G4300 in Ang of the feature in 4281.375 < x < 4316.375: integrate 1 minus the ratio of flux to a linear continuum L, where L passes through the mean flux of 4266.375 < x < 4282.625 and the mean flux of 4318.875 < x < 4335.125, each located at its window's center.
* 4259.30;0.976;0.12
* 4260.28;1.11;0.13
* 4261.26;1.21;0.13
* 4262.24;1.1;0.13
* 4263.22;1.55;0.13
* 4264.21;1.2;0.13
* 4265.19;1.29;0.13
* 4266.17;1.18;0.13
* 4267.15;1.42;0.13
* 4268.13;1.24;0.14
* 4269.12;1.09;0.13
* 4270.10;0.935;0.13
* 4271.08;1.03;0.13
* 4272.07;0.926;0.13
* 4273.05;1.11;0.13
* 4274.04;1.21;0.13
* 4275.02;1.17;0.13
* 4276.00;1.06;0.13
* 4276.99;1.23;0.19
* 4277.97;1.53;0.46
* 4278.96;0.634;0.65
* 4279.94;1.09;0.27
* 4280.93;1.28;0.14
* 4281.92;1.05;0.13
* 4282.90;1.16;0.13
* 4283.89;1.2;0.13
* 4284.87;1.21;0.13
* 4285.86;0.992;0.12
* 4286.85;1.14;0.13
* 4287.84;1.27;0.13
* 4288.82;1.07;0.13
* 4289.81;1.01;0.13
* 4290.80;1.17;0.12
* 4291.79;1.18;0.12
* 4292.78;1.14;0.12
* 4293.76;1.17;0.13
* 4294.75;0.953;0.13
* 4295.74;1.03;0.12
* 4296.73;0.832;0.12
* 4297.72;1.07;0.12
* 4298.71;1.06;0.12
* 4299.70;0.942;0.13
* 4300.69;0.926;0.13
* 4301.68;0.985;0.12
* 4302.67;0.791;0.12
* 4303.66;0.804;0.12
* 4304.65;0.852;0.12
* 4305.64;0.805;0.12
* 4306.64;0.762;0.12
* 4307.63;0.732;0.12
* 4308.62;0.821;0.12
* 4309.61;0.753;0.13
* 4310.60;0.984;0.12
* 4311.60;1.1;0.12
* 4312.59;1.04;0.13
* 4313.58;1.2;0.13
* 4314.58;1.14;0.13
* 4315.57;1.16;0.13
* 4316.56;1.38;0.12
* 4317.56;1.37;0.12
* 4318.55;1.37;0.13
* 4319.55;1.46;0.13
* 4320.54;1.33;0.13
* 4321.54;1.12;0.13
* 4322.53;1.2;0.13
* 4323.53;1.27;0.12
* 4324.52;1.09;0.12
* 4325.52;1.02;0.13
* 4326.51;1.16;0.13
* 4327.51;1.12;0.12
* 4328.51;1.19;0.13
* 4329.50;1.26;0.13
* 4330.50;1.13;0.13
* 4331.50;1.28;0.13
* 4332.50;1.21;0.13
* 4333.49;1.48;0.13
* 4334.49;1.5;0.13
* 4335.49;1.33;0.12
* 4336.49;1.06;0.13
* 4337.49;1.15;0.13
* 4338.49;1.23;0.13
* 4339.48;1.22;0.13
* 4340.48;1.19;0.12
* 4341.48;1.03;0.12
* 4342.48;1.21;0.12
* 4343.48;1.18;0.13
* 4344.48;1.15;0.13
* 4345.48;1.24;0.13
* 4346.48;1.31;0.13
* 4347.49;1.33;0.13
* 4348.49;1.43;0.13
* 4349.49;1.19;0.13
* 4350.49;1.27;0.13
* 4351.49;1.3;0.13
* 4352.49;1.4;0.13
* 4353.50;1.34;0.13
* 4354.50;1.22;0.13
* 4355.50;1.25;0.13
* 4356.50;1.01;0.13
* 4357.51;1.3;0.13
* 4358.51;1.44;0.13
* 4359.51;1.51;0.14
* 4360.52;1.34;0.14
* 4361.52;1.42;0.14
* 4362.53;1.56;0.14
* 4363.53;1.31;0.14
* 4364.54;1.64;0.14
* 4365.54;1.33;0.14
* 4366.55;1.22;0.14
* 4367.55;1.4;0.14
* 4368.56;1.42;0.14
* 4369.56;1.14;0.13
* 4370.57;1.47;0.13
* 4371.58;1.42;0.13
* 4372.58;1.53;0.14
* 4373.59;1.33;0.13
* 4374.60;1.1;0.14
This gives 4.8 Ang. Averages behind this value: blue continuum 1.13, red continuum 1.24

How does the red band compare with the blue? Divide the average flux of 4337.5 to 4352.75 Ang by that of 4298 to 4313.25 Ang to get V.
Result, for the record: 1.4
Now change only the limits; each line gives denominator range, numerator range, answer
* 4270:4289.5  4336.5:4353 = 1.10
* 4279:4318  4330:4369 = 1.25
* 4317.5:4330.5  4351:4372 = 1.11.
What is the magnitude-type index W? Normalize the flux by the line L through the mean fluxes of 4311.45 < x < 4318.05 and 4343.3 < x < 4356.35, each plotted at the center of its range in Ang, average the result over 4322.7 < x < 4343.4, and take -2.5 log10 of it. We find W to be 0.03 mag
